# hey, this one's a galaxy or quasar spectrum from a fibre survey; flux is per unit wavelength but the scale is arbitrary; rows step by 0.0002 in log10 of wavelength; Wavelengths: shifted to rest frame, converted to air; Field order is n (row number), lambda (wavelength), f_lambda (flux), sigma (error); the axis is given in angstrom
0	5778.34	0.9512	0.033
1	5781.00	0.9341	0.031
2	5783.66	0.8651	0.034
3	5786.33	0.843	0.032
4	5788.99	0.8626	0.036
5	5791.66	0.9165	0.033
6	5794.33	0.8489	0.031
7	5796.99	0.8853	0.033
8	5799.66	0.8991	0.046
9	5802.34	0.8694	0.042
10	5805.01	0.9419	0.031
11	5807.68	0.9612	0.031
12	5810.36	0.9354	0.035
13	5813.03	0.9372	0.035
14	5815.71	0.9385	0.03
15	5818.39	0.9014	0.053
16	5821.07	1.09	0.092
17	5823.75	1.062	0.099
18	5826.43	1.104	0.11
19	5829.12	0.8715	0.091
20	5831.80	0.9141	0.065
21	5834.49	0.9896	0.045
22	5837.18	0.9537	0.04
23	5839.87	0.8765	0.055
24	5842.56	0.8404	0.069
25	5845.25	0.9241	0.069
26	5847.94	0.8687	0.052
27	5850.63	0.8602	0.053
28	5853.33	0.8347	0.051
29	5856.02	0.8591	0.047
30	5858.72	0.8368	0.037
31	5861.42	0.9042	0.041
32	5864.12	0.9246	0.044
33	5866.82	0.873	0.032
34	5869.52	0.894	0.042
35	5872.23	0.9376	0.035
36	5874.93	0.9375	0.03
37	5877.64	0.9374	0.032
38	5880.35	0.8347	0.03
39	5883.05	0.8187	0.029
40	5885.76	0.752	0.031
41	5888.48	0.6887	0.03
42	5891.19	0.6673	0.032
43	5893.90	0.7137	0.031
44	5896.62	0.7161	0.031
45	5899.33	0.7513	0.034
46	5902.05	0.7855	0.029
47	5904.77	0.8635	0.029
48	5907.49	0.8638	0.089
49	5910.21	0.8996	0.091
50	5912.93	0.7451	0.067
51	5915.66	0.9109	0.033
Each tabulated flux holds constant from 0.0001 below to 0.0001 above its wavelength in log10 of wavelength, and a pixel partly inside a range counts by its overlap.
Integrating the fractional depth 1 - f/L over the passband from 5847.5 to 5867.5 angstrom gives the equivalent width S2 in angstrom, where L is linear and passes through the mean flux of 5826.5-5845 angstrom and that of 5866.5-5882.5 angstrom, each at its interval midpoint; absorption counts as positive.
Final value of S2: 0.9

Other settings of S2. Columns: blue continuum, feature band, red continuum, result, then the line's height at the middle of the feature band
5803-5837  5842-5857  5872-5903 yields 0.4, 0.89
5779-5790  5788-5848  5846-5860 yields -4.4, 0.869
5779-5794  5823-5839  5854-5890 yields -1.9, 0.872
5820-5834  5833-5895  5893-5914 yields 3.1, 0.904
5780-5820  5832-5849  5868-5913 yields -0.9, 0.864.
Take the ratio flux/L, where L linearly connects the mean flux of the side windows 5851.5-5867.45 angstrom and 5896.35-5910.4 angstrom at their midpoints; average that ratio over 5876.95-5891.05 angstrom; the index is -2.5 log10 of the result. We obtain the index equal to 0.07 mag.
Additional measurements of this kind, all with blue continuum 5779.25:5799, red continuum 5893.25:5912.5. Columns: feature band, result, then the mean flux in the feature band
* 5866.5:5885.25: -0.08 mag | 0.885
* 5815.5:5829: -0.18 mag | 1.01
